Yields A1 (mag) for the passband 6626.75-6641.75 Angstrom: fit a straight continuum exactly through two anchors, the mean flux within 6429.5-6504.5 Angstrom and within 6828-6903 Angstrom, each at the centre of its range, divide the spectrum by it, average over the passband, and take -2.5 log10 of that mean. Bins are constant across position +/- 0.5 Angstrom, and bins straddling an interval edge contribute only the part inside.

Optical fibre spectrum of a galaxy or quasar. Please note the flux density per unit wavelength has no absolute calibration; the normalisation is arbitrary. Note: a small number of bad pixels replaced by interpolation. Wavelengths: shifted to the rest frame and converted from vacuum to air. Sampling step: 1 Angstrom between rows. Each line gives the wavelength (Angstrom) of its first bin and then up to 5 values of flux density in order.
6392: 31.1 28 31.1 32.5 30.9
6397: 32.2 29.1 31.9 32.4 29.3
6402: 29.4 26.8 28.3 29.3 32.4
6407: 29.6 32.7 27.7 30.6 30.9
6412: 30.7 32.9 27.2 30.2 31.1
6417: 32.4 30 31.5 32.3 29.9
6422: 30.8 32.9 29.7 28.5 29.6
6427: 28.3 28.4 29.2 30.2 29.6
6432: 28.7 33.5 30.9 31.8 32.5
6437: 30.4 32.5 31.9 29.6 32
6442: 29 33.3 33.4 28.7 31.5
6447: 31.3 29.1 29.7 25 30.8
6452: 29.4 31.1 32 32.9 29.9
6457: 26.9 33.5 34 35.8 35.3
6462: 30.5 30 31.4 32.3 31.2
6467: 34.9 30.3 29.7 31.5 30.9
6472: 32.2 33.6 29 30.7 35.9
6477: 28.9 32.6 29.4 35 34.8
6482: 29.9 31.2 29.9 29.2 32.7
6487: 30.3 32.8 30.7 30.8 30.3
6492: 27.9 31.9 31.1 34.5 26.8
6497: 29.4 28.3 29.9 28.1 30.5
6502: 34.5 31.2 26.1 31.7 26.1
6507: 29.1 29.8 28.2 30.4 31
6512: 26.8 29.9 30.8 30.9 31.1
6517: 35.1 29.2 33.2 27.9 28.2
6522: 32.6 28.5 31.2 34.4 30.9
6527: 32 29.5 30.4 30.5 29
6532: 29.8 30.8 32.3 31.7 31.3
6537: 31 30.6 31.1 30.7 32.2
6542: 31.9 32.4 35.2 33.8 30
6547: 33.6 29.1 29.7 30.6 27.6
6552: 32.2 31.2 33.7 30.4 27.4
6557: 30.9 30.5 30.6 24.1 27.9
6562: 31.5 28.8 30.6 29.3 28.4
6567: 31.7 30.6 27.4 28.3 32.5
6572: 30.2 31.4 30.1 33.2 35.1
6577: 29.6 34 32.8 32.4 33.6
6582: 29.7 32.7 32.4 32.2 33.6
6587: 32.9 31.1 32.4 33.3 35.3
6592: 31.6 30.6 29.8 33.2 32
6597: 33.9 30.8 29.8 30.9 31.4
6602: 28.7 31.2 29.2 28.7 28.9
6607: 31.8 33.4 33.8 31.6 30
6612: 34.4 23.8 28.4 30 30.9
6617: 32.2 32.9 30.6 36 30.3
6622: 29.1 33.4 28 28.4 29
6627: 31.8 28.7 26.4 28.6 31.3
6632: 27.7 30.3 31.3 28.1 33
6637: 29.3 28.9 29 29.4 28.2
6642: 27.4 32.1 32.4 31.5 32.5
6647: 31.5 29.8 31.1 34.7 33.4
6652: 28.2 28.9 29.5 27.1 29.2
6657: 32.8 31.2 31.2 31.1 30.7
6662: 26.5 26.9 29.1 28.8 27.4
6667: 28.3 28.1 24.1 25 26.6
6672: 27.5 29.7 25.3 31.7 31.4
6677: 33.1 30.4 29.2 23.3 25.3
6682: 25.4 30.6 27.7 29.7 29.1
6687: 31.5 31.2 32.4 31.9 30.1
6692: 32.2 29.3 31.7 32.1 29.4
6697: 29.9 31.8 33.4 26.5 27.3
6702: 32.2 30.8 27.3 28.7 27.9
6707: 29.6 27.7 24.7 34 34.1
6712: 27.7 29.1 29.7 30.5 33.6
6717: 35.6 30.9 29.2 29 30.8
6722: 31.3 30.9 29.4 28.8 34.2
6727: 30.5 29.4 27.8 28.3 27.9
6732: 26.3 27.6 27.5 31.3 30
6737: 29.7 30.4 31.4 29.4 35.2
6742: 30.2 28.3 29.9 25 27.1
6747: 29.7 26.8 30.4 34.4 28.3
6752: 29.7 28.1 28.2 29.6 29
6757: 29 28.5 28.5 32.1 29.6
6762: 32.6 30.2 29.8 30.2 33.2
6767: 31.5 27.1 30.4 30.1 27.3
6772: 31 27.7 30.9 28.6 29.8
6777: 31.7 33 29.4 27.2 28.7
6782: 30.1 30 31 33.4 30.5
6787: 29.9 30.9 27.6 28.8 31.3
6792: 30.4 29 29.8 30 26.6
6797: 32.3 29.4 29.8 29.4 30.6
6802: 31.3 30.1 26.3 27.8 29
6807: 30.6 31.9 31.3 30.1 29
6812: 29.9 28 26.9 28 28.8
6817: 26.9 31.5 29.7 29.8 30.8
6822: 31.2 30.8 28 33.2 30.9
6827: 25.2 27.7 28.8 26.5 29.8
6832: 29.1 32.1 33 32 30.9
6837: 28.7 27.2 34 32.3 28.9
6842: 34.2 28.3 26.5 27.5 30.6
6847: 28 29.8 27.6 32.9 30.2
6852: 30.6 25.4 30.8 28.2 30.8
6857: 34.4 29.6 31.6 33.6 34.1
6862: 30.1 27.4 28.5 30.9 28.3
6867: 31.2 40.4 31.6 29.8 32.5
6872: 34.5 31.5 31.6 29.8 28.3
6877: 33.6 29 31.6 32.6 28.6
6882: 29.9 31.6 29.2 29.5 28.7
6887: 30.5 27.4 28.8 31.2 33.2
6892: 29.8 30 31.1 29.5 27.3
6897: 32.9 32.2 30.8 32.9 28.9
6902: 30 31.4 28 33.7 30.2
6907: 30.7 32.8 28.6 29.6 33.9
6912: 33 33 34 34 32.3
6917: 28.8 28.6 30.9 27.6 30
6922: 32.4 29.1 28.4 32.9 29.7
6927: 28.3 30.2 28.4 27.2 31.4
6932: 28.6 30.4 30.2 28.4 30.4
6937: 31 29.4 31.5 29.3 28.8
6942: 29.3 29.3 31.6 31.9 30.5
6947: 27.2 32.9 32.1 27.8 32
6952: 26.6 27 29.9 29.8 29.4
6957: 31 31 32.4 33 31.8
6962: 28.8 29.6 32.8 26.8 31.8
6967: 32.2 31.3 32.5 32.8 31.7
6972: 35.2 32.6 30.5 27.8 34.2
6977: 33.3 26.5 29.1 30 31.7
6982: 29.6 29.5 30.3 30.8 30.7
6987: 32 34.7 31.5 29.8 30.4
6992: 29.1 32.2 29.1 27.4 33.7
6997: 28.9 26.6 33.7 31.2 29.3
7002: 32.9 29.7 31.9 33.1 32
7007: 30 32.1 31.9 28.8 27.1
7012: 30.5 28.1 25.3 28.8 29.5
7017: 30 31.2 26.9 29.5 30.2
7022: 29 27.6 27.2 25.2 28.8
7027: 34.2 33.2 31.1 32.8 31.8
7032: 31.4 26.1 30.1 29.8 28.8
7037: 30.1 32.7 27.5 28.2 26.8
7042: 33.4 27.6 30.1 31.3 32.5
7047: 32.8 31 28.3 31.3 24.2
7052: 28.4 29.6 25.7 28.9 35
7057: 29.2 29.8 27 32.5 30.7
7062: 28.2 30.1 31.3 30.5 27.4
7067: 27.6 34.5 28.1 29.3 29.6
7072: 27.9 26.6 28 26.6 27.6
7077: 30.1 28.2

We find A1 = 0.05 mag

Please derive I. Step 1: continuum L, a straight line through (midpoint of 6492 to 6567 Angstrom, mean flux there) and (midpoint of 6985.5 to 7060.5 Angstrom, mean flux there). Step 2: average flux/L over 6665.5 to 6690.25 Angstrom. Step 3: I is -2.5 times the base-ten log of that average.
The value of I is 0.06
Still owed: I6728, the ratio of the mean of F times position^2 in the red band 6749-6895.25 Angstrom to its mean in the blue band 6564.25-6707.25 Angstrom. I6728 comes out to 1.1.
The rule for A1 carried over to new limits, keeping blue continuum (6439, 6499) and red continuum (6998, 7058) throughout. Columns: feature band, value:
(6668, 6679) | 0.08 mag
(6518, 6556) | 0.00 mag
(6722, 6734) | 0.05 mag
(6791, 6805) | 0.03 mag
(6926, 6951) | 0.01 mag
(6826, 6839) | 0.03 mag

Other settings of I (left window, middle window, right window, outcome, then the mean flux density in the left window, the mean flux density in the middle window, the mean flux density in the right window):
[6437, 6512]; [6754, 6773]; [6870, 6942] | 0.03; 30.9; 29.9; 30.5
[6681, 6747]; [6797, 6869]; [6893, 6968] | 0.01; 29.9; 30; 30.4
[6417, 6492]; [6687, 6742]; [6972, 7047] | 0.02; 31.1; 30.2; 30.2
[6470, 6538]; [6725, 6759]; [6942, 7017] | 0.05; 30.7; 29.3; 30.5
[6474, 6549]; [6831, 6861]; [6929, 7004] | 0.01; 30.8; 30.4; 30.5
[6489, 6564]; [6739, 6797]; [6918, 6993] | 0.02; 30.5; 29.8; 30.4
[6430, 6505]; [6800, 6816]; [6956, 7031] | 0.05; 31.1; 29.4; 30.5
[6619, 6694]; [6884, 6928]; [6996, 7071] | -0.03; 29.6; 30.6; 29.9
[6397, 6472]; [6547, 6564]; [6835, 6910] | 0.03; 30.8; 29.9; 30.5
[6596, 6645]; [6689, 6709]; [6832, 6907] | 0.02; 30.4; 29.9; 30.6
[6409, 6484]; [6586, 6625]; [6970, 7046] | -0.01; 31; 31.2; 30.3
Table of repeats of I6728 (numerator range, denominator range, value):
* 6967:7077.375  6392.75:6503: 1.15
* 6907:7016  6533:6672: 1.11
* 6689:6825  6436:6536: 1.05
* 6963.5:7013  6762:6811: 1.09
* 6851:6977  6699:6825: 1.08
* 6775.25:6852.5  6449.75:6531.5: 1.06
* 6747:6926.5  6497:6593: 1.07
